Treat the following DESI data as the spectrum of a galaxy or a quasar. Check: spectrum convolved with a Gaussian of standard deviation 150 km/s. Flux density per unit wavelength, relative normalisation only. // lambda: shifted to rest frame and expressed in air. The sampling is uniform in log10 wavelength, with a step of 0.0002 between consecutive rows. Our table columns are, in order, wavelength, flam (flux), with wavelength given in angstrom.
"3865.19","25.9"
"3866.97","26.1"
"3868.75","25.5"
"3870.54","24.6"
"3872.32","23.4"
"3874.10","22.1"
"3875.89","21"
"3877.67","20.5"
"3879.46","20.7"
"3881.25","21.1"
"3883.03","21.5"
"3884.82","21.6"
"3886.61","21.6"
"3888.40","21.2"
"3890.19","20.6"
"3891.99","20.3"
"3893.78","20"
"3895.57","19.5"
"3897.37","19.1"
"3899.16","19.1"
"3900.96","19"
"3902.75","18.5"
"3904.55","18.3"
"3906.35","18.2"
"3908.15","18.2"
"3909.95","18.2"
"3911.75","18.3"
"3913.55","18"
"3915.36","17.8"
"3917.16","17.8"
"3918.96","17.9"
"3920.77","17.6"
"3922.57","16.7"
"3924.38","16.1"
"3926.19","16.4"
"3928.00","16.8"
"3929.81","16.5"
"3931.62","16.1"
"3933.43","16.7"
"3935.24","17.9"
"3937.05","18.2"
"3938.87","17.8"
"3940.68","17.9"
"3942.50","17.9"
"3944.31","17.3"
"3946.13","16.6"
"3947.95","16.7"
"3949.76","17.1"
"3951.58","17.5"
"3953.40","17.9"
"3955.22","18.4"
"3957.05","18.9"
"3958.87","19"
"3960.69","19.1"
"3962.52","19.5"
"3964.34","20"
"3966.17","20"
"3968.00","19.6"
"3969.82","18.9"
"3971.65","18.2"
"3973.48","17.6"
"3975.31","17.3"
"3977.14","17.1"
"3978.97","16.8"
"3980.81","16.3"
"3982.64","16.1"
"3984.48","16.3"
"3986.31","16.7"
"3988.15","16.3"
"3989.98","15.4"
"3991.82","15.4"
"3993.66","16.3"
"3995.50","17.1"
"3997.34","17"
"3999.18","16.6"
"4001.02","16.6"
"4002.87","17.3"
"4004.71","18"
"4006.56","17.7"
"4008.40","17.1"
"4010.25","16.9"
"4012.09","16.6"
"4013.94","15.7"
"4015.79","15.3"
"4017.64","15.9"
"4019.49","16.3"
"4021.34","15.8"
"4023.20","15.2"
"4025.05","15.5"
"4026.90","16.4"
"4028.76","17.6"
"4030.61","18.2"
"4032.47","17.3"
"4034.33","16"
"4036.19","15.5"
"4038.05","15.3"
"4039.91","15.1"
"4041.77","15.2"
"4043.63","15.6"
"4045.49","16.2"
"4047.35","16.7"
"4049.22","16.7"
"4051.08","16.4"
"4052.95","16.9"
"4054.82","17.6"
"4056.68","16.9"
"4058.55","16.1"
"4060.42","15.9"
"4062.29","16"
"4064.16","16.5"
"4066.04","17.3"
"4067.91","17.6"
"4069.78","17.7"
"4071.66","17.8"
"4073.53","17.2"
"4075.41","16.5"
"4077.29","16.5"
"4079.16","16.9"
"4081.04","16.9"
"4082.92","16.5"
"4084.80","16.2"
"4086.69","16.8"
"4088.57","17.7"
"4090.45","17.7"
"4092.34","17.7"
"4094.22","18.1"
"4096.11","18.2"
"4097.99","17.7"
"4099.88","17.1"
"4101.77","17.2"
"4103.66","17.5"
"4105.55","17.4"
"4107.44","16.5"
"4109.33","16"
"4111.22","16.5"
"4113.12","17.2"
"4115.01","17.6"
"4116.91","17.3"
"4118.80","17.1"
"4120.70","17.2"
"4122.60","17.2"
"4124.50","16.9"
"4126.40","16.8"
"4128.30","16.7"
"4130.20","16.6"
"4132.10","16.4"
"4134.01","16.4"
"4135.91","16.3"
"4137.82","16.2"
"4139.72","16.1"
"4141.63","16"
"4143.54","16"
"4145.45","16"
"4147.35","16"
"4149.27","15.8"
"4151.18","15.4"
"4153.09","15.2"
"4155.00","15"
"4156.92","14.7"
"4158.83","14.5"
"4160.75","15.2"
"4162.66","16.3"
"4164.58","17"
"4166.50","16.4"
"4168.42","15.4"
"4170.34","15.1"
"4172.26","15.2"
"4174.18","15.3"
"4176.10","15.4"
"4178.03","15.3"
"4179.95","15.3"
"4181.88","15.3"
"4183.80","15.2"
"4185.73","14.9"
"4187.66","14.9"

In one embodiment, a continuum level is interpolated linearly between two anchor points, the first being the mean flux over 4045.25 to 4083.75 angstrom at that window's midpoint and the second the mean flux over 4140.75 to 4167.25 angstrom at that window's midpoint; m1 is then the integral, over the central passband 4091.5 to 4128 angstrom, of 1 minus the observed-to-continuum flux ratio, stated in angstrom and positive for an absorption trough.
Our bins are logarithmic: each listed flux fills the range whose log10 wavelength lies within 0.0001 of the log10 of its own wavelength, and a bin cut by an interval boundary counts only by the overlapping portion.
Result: -2.19 angstrom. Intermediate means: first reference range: 16.8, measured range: 17.2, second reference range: 15.7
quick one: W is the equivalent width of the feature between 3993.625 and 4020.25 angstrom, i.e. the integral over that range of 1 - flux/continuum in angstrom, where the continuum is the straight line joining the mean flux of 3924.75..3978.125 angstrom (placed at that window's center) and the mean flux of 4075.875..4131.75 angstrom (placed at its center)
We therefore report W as 1.3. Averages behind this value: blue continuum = 17.9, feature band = 16.7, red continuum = 17.1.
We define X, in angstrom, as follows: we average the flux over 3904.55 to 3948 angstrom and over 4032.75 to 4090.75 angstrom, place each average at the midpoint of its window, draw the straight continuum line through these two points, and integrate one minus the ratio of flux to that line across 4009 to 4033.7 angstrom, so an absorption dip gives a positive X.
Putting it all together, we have 0.7 angstrom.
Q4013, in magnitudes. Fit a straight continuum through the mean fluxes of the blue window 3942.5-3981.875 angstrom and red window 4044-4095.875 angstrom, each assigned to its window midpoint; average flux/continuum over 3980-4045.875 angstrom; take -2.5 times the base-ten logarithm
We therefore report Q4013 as 0.077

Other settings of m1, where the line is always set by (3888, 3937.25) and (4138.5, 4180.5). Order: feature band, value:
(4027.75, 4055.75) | 0.6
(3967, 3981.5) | -0.2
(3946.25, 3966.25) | -0.8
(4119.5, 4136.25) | -0.9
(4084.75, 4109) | -1.7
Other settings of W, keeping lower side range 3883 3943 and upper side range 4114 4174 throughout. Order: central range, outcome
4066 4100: -1.1 angstrom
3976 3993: 1.4 angstrom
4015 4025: 1.0 angstrom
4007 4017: 0.6 angstrom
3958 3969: -1.0 angstrom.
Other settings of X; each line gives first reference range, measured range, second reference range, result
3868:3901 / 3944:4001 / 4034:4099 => 4.6 angstrom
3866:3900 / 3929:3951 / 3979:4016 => 2.1 angstrom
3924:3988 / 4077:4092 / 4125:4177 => -0.5 angstrom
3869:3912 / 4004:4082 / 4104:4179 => 5.5 angstrom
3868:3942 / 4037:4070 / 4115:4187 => 1.6 angstrom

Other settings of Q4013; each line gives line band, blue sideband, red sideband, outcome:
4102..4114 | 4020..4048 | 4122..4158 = -0.05 mag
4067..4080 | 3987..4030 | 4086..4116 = -0.01 mag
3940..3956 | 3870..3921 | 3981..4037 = 0.05 mag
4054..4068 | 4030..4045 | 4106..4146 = -0.03 mag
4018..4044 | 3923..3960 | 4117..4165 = 0.05 mag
